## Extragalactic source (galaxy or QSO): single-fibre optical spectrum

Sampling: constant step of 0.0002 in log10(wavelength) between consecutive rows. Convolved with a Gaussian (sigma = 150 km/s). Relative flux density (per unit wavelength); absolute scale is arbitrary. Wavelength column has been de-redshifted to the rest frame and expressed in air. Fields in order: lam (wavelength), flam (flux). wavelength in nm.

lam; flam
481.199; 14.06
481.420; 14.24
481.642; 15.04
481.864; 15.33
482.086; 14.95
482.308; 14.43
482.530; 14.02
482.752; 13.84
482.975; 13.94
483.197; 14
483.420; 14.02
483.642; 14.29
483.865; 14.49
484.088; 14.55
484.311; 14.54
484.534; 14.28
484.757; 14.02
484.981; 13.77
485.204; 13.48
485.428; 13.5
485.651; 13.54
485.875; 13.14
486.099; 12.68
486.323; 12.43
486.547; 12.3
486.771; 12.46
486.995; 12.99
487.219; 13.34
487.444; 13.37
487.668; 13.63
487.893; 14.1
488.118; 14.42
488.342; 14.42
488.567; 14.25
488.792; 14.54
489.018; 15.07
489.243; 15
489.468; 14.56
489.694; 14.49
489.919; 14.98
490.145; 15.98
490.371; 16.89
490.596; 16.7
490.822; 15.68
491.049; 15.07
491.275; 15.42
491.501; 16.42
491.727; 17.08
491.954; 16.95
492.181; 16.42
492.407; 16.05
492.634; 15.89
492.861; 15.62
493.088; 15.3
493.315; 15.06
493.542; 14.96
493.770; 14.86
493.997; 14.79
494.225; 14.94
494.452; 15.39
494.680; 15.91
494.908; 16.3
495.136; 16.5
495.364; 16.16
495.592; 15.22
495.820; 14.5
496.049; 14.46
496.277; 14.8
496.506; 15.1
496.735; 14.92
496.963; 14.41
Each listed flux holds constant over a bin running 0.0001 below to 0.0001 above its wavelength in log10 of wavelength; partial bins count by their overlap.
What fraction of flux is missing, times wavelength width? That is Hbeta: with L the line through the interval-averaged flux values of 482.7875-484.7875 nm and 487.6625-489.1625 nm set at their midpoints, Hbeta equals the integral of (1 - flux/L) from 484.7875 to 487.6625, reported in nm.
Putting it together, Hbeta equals 0.240 nm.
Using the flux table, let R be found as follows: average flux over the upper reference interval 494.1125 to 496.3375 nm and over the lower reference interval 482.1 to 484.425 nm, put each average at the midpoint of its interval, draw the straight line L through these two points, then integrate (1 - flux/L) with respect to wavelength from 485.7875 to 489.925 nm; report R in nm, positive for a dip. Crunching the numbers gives 0.26 nm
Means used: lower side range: 14.2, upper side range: 15.4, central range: 13.8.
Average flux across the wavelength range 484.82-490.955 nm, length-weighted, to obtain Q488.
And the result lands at 14.1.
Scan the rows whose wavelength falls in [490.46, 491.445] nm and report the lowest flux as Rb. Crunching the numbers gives 15.07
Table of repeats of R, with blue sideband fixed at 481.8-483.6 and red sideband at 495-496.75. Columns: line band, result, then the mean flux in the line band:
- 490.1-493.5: -0.24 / 16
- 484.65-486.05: 0.09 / 13.5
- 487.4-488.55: 0.05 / 14.1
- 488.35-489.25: 0.00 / 14.6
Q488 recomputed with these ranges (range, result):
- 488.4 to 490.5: 15.1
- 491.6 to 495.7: 15.7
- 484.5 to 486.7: 13.3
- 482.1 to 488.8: 13.8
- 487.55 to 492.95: 15.4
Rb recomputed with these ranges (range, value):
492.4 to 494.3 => 14.79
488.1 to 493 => 14.25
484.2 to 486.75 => 12.3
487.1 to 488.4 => 13.34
